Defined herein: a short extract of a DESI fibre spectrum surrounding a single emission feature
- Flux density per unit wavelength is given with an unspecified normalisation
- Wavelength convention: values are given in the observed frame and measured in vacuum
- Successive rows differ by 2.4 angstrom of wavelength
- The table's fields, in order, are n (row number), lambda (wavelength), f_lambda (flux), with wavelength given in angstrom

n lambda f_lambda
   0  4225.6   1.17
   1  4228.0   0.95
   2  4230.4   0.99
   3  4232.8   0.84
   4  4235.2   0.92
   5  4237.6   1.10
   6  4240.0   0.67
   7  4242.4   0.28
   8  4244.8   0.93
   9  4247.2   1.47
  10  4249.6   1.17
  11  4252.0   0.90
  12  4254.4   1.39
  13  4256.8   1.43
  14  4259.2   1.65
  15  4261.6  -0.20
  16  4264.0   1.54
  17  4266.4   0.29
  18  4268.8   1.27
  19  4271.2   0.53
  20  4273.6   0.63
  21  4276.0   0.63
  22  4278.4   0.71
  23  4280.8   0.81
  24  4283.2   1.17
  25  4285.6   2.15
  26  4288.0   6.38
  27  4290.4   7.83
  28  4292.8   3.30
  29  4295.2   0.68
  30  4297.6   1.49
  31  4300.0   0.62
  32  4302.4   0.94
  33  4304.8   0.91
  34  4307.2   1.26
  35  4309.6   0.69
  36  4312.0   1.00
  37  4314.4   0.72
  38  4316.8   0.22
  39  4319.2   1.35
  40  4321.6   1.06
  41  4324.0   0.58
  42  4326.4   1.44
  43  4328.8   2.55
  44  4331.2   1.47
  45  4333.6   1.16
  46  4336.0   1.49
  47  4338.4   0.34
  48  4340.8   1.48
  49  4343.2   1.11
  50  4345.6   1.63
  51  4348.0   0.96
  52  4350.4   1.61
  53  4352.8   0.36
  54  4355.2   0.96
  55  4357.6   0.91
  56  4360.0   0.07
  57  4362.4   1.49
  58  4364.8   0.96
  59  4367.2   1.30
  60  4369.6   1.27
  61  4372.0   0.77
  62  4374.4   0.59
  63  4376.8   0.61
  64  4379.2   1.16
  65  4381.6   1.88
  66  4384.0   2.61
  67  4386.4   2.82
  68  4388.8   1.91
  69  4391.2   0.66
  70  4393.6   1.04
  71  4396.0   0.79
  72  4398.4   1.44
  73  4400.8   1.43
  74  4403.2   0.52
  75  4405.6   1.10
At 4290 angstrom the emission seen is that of [O II]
